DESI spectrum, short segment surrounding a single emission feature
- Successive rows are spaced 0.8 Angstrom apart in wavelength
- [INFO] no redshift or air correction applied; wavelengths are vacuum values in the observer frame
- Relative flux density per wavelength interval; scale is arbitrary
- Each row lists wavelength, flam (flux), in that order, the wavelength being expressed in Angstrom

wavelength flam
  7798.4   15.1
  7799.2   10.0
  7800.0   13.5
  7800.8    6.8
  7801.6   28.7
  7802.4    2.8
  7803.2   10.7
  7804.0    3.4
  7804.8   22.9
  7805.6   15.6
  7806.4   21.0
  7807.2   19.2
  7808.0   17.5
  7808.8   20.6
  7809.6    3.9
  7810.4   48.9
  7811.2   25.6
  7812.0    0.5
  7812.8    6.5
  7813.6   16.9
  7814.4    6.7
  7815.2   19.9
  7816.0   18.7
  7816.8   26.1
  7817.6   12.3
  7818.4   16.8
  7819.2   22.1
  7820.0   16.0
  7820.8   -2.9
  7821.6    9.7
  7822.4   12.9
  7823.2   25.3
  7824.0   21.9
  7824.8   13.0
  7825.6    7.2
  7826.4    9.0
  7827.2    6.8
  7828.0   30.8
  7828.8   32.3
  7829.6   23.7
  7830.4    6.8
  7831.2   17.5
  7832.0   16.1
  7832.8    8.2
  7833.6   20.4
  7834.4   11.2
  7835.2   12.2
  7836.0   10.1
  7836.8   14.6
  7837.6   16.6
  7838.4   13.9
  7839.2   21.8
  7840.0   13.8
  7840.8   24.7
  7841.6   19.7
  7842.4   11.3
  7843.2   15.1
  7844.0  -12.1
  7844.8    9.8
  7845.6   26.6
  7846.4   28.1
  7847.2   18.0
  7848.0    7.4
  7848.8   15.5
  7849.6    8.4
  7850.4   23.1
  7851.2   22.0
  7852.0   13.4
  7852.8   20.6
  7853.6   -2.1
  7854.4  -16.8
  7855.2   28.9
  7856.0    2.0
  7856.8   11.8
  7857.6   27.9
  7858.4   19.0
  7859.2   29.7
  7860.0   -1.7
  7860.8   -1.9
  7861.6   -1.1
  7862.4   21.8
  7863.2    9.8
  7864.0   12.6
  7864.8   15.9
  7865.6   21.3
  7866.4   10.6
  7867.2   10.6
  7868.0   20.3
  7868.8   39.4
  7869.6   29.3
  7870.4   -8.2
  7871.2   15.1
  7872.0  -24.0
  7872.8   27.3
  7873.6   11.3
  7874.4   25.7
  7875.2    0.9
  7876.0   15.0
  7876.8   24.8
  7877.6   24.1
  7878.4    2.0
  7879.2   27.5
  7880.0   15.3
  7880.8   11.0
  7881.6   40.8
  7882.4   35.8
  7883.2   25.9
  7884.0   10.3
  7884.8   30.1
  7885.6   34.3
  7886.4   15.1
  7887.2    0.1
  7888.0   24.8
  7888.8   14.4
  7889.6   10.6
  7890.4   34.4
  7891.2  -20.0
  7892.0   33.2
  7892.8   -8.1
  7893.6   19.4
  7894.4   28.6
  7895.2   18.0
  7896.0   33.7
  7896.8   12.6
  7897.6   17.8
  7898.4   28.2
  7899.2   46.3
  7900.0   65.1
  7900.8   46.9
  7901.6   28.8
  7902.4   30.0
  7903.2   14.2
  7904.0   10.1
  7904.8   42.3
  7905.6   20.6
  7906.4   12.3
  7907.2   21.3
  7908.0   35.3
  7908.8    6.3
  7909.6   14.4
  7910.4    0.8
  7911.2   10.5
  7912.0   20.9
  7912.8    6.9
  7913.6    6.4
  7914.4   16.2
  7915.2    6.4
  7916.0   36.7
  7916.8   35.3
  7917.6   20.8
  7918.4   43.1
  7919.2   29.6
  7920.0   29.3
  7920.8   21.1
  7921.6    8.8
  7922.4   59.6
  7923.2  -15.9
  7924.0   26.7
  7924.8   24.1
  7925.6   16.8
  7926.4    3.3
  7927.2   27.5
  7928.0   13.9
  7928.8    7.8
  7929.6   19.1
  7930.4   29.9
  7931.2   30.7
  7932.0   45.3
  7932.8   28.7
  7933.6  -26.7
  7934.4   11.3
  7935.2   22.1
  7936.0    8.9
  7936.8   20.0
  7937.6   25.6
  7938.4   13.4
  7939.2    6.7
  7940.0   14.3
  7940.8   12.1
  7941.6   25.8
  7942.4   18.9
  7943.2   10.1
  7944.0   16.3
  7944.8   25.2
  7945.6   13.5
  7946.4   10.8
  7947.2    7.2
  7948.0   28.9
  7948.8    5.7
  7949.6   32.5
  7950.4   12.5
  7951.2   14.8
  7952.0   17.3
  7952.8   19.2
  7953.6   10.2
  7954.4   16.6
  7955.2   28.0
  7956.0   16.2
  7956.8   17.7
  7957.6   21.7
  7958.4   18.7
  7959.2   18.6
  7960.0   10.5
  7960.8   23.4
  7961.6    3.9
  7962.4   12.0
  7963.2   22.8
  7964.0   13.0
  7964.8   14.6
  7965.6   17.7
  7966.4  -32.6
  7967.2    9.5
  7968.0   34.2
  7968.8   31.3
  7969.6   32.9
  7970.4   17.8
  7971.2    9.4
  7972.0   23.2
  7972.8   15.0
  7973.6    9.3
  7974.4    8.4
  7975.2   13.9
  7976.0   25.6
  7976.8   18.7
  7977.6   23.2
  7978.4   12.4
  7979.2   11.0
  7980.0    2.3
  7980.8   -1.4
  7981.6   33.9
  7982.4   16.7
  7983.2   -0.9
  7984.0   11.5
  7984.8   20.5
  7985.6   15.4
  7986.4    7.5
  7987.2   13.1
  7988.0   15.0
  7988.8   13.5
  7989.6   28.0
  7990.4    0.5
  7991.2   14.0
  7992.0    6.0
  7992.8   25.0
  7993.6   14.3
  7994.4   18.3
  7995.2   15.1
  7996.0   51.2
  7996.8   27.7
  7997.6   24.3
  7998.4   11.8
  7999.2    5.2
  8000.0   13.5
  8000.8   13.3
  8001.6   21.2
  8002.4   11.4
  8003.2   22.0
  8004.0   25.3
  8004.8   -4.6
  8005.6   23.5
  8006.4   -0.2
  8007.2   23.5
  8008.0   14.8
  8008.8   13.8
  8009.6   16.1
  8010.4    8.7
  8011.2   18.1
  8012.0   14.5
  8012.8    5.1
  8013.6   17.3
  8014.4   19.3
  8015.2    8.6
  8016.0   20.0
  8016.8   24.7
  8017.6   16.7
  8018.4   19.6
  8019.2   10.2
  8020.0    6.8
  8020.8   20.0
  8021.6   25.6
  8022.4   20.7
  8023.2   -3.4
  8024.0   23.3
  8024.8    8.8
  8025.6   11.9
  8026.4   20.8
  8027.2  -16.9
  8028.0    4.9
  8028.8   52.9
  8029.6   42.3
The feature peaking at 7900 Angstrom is [S II] 6716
